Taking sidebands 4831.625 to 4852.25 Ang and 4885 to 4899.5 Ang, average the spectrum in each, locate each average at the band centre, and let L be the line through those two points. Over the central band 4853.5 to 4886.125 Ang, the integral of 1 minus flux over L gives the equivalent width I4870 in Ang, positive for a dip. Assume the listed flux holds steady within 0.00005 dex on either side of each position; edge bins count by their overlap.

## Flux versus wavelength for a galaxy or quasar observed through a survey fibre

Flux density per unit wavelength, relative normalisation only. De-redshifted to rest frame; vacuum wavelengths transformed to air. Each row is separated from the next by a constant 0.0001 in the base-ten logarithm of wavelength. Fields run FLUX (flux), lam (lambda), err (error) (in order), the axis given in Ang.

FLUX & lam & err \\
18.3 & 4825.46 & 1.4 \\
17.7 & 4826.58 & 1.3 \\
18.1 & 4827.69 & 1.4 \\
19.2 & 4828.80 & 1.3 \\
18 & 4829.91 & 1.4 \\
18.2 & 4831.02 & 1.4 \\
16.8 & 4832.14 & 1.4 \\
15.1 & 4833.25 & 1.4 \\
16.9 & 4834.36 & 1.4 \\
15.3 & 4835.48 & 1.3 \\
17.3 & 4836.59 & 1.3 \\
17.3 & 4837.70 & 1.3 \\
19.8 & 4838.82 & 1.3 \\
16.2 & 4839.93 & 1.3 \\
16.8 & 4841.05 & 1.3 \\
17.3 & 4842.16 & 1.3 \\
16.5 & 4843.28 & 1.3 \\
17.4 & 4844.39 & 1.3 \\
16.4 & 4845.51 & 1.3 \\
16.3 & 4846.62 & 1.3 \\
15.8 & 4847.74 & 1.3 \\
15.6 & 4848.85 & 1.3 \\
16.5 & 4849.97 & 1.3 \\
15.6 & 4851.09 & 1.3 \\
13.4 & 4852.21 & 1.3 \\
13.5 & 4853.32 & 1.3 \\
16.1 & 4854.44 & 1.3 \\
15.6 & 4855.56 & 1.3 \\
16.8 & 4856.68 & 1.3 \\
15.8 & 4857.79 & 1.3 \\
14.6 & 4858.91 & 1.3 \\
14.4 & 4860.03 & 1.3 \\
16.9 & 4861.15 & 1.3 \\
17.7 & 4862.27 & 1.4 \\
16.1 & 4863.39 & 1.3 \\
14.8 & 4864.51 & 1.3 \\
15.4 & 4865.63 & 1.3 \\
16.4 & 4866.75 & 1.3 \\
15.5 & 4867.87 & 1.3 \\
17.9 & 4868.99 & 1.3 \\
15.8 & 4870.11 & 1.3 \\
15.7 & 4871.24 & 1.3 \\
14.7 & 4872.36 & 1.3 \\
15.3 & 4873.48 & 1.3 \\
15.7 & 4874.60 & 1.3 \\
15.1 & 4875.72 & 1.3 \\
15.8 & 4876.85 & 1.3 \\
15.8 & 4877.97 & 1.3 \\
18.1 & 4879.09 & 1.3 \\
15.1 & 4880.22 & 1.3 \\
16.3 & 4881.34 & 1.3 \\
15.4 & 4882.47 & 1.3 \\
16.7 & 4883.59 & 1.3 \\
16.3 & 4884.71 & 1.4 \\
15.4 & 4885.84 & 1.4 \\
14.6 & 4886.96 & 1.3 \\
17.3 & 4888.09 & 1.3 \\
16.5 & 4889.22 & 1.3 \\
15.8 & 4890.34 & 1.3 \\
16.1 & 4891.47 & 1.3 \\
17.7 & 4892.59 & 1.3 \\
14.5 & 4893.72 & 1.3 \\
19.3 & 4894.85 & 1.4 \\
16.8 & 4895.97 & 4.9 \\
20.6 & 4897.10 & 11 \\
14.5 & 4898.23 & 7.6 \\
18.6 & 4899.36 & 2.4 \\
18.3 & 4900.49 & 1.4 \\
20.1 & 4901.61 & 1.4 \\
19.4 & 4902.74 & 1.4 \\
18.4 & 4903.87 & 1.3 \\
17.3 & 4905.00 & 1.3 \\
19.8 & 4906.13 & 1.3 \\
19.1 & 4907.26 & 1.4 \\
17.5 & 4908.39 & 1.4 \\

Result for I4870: 1.4 Ang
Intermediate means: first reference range 16.5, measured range 15.9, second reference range 16.7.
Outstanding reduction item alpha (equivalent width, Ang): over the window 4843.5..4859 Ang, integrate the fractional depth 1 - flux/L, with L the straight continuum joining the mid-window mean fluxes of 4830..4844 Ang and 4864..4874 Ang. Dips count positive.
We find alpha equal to 0.7 Ang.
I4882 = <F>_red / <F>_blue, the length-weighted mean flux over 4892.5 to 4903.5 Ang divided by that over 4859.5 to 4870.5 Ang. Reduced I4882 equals 1.1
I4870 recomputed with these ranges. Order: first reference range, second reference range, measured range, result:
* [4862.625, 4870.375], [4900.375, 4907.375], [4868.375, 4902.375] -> 1.89 Ang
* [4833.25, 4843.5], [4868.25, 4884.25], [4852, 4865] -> 0.70 Ang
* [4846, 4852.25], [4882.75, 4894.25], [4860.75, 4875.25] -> -0.08 Ang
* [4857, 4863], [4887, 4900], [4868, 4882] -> 0.40 Ang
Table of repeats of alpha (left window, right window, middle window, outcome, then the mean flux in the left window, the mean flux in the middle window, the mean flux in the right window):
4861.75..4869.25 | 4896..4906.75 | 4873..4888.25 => 1.1 Ang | 16.2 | 15.9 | 18.5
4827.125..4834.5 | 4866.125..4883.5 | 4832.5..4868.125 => 1.5 Ang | 17.5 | 16.1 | 15.9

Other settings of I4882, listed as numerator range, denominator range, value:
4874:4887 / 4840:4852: 0.98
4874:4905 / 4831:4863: 1.04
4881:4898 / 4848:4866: 1.07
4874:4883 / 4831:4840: 0.94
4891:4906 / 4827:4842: 1.03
